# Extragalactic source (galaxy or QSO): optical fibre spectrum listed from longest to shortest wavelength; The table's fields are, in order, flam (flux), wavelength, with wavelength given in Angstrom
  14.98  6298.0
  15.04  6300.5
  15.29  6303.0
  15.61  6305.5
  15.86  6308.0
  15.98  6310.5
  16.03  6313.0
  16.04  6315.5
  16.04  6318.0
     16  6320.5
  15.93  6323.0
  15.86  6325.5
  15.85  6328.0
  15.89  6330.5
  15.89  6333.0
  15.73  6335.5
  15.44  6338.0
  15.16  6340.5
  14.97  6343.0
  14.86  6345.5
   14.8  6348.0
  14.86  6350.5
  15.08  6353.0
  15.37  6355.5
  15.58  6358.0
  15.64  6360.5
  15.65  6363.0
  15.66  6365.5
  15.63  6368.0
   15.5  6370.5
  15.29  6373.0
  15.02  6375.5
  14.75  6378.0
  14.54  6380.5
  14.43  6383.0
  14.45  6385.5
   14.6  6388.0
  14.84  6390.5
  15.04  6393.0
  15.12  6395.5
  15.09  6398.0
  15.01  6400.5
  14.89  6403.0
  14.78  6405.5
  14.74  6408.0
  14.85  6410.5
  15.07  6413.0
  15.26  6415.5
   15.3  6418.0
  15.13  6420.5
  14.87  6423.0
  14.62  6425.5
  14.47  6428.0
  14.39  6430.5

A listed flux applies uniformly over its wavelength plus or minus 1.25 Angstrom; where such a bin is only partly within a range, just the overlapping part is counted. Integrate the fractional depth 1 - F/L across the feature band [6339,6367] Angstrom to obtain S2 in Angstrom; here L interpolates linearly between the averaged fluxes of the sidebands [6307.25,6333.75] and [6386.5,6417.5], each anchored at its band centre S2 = 0.5 Angstrom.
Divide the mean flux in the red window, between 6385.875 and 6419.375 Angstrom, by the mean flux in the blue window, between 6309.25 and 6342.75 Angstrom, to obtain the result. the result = 0.95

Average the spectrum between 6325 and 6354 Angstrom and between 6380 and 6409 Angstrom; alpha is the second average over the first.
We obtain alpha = 1.0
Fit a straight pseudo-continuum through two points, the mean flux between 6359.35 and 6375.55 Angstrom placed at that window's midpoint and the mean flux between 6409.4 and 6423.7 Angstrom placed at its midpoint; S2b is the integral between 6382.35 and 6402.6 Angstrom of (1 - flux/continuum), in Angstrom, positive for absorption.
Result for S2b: 0.6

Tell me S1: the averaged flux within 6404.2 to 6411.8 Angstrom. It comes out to 14.8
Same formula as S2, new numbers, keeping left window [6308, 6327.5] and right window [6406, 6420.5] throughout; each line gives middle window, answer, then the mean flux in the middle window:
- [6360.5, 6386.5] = 0.5 Angstrom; 15.1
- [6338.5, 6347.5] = 0.4 Angstrom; 15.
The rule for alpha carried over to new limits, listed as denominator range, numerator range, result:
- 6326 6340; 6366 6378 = 0.97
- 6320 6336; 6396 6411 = 0.94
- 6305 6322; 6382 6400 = 0.93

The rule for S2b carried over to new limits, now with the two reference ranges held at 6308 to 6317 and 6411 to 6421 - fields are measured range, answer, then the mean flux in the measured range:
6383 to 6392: 0.5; 14.6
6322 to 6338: 0.0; 15.8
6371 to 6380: 0.3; 15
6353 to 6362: 0.1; 15.5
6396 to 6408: 0.3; 14.9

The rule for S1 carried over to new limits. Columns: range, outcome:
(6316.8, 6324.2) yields 16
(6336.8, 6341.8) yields 15.3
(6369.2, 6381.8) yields 15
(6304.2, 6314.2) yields 15.9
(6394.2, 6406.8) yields 15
